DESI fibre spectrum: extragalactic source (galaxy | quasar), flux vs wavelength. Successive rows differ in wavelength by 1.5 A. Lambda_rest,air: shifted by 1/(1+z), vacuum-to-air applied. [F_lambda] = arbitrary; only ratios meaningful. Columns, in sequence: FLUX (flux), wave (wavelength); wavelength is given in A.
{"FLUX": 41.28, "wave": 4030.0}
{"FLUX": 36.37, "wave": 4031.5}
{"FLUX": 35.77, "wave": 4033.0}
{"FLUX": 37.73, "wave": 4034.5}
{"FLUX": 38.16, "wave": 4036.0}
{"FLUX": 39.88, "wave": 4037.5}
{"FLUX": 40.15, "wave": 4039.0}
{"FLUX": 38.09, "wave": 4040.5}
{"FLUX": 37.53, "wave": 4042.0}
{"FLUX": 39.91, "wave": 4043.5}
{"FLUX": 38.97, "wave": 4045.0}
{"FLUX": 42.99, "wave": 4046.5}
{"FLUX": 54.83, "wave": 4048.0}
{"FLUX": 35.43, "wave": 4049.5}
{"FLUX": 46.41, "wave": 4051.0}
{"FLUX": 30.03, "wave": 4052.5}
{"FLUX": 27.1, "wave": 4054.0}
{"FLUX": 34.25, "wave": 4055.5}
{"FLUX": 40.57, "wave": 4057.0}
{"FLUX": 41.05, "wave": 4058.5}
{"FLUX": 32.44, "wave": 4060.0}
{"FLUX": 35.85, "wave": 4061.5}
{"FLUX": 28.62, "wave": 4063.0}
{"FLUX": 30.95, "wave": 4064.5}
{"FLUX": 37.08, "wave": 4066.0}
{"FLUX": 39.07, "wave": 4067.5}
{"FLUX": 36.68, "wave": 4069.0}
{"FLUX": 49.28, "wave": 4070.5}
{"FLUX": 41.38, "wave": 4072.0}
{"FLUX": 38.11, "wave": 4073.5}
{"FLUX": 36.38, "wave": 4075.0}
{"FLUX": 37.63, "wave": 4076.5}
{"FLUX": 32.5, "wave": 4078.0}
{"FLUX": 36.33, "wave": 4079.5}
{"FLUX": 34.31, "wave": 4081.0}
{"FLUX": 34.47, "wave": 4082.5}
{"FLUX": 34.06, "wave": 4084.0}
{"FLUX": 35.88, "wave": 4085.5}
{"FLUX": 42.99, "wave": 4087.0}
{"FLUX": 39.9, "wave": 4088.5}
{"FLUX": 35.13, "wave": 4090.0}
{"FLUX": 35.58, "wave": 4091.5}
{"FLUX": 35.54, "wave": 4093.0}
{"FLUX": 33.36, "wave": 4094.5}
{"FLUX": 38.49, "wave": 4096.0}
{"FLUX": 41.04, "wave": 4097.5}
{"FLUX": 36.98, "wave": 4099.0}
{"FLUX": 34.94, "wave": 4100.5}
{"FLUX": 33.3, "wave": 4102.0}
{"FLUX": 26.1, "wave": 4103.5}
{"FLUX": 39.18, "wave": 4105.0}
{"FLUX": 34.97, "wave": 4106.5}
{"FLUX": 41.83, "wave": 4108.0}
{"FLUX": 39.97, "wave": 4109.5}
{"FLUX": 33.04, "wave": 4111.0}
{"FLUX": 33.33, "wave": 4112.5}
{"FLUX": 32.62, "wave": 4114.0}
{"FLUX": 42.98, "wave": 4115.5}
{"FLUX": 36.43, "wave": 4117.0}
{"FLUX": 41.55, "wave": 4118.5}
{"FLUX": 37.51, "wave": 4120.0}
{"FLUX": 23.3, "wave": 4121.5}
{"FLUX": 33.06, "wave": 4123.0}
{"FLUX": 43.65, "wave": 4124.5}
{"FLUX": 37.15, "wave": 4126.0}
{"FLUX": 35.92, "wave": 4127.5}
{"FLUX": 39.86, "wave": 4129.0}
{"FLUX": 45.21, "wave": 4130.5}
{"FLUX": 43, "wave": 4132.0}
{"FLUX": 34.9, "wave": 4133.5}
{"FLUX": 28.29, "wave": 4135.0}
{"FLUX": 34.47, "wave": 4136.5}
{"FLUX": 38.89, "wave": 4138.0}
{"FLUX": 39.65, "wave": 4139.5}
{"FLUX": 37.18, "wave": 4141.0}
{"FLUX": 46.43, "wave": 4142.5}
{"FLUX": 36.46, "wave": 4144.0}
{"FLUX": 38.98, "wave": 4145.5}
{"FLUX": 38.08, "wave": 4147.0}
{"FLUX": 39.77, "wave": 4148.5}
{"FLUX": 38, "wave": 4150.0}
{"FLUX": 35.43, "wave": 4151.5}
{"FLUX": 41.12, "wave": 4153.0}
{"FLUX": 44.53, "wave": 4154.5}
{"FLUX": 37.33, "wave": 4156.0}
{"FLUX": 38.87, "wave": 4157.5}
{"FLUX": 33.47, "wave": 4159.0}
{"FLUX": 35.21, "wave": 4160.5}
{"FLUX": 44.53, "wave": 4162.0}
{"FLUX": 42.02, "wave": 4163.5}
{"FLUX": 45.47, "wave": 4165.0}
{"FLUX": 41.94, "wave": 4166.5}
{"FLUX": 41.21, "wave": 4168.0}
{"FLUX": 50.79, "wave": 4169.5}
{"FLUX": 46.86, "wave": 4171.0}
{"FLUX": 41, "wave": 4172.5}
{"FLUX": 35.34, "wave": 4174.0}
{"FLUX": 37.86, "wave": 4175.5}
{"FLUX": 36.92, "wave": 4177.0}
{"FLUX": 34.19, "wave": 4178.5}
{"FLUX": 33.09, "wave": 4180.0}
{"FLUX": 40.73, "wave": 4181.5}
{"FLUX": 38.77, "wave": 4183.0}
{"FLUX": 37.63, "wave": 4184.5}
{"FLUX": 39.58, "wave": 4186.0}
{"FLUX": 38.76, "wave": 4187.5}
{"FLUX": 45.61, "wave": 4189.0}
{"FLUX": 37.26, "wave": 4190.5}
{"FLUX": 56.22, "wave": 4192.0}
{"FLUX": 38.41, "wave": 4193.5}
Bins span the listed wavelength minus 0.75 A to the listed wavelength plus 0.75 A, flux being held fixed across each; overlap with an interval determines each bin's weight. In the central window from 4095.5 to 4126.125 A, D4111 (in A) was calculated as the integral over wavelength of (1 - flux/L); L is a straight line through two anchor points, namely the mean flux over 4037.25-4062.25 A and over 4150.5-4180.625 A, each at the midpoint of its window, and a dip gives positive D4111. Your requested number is 2.4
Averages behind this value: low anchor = 38.5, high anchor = 39.9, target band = 36.2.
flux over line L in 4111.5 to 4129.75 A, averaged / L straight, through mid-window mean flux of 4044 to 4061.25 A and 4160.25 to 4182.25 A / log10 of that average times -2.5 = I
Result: 0.09 mag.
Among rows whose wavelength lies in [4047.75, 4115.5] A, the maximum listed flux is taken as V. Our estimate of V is 54.83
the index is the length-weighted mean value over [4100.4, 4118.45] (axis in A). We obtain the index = 36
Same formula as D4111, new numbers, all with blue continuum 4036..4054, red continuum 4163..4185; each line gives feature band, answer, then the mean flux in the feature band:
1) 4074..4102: 2.5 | 36.3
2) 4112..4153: 2.6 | 37.6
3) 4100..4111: 1.2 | 35.6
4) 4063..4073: 0.4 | 38.3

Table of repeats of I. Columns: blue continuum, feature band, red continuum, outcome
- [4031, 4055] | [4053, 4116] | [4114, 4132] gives 0.06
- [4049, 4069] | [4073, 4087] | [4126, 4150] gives 0.01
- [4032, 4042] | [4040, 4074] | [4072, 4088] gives -0.02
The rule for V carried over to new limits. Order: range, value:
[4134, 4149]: 46.43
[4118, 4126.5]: 43.65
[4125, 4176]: 50.79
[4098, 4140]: 45.21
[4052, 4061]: 41.05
